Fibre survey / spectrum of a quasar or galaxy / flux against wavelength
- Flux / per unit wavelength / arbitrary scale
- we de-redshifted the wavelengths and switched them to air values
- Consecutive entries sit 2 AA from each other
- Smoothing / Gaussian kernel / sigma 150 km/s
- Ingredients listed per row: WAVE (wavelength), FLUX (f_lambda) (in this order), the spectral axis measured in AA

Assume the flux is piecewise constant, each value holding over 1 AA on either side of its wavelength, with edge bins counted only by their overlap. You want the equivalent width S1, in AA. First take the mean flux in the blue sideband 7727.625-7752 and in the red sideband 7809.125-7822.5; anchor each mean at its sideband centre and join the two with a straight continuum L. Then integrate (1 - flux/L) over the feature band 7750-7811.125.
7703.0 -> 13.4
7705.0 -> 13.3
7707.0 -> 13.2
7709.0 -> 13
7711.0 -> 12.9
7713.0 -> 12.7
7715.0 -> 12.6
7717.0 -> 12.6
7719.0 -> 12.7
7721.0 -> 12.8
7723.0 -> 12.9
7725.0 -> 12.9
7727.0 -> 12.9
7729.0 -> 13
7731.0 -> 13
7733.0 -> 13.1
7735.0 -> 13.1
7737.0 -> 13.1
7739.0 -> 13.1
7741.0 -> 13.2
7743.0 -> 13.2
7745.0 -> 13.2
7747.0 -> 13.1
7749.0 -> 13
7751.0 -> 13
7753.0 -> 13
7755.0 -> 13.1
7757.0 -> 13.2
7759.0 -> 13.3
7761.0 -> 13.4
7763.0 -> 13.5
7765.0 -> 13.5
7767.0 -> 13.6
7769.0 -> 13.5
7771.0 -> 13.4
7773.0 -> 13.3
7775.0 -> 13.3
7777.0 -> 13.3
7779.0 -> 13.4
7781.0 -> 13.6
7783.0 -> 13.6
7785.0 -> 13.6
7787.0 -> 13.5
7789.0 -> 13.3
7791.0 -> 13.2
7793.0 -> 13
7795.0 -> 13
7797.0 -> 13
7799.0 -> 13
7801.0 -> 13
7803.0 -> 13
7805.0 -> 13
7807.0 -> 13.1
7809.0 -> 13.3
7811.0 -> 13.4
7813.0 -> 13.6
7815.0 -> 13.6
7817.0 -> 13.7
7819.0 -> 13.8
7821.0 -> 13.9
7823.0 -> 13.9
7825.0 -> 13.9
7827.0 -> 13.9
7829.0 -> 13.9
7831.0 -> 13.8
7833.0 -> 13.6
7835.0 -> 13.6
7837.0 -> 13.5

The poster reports 0.5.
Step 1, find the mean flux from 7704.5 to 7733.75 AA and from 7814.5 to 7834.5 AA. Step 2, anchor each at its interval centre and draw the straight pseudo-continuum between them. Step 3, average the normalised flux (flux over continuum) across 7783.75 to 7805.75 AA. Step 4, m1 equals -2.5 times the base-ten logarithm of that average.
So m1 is 0.032 mag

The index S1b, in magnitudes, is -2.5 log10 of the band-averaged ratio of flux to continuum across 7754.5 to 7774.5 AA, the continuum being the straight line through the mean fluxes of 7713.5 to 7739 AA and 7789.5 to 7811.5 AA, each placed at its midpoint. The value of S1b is -0.032 mag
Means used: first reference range 12.9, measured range 13.4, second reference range 13.1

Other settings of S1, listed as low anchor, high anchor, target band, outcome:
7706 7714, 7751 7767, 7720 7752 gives 0.22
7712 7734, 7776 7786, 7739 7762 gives 0.00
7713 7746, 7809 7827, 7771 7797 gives 0.17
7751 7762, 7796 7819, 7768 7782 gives -0.20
